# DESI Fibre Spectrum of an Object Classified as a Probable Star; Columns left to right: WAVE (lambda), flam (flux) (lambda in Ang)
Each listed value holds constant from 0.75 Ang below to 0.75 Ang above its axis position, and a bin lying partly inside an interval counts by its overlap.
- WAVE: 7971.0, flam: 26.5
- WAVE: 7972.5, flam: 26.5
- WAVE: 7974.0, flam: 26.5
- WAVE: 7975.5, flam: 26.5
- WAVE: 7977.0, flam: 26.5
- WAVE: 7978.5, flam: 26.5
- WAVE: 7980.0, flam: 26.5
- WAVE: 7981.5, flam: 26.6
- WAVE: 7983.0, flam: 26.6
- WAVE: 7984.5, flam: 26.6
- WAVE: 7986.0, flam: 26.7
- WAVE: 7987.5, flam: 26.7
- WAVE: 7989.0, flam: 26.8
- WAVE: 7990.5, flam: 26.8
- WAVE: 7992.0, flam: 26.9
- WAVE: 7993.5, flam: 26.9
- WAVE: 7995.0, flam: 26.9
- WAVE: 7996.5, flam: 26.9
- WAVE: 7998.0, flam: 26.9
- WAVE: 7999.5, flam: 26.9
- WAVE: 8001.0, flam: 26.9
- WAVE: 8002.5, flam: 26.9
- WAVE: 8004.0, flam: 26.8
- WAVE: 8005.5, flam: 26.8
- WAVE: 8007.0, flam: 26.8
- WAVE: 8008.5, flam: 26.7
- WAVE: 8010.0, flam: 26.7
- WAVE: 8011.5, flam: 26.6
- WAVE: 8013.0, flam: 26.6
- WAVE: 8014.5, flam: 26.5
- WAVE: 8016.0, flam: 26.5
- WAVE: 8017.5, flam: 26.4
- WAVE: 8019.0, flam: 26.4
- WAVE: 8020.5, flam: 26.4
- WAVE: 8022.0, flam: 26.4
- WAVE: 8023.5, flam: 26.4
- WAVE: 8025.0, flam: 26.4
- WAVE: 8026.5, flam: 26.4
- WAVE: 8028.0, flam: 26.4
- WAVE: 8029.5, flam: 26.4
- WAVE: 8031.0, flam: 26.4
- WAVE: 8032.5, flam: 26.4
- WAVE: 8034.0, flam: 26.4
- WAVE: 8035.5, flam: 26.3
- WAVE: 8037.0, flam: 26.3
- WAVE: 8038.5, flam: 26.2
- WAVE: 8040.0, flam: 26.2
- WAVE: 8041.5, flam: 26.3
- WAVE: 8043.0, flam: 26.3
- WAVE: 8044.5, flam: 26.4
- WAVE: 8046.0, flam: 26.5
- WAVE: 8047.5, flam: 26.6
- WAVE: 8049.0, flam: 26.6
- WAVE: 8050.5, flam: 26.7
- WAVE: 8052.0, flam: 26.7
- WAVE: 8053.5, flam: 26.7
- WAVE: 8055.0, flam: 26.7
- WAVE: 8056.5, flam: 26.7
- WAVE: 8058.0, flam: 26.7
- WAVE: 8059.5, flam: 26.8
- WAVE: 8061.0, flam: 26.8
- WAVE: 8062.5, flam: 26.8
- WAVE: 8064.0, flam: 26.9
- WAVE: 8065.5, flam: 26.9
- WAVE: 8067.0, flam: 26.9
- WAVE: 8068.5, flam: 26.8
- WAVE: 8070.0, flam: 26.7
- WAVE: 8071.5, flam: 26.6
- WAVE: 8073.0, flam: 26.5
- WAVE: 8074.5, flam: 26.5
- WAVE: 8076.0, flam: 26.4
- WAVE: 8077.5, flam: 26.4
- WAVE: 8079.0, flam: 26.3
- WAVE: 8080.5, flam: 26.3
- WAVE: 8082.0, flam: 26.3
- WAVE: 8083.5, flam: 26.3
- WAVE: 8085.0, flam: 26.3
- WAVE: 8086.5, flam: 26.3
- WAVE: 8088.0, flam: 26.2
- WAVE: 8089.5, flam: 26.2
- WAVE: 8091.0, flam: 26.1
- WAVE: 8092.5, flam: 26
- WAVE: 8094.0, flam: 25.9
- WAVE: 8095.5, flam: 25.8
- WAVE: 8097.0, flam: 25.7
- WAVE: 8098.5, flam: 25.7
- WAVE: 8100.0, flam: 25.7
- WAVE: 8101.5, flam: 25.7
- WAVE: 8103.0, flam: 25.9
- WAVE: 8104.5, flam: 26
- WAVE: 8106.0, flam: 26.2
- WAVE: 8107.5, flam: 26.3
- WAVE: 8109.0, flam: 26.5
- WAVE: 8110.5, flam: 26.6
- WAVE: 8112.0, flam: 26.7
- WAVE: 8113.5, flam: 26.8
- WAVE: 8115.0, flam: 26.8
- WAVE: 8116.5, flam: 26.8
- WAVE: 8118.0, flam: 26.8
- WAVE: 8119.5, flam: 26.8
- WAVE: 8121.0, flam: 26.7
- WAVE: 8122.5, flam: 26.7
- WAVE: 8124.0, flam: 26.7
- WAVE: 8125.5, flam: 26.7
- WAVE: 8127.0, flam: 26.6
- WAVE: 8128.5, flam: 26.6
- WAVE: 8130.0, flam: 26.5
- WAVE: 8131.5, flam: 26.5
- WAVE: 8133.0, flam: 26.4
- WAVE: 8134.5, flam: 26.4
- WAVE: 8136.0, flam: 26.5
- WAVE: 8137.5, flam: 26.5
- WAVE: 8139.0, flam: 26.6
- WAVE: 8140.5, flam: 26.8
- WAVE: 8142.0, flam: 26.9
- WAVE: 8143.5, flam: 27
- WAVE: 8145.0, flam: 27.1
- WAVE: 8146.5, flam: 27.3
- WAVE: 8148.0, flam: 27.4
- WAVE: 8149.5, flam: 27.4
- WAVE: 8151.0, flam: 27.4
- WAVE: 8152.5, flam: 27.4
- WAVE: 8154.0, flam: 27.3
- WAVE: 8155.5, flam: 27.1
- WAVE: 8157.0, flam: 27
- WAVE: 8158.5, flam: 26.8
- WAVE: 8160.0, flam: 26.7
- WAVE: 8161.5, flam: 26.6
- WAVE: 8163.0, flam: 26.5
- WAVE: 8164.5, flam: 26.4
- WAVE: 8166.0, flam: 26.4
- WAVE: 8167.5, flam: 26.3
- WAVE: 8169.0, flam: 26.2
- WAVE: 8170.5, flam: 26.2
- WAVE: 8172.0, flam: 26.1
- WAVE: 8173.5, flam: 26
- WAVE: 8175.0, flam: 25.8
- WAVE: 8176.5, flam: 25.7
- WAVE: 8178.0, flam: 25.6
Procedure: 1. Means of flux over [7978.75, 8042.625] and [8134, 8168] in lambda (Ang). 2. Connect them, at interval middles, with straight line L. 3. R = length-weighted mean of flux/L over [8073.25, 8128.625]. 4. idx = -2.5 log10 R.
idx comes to 0.02 mag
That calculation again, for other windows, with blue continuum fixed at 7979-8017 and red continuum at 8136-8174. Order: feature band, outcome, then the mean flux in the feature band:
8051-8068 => 0.00 mag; 26.8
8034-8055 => 0.01 mag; 26.5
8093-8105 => 0.04 mag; 25.8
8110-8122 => 0.00 mag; 26.8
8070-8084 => 0.01 mag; 26.4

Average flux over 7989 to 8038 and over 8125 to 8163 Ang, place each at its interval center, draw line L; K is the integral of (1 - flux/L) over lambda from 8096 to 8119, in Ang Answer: 0.4 Ang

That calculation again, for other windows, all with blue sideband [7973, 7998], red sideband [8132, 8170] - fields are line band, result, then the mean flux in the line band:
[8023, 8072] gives 0.3 Ang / 26.6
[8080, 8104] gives 0.7 Ang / 26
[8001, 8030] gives 0.2 Ang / 26.6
